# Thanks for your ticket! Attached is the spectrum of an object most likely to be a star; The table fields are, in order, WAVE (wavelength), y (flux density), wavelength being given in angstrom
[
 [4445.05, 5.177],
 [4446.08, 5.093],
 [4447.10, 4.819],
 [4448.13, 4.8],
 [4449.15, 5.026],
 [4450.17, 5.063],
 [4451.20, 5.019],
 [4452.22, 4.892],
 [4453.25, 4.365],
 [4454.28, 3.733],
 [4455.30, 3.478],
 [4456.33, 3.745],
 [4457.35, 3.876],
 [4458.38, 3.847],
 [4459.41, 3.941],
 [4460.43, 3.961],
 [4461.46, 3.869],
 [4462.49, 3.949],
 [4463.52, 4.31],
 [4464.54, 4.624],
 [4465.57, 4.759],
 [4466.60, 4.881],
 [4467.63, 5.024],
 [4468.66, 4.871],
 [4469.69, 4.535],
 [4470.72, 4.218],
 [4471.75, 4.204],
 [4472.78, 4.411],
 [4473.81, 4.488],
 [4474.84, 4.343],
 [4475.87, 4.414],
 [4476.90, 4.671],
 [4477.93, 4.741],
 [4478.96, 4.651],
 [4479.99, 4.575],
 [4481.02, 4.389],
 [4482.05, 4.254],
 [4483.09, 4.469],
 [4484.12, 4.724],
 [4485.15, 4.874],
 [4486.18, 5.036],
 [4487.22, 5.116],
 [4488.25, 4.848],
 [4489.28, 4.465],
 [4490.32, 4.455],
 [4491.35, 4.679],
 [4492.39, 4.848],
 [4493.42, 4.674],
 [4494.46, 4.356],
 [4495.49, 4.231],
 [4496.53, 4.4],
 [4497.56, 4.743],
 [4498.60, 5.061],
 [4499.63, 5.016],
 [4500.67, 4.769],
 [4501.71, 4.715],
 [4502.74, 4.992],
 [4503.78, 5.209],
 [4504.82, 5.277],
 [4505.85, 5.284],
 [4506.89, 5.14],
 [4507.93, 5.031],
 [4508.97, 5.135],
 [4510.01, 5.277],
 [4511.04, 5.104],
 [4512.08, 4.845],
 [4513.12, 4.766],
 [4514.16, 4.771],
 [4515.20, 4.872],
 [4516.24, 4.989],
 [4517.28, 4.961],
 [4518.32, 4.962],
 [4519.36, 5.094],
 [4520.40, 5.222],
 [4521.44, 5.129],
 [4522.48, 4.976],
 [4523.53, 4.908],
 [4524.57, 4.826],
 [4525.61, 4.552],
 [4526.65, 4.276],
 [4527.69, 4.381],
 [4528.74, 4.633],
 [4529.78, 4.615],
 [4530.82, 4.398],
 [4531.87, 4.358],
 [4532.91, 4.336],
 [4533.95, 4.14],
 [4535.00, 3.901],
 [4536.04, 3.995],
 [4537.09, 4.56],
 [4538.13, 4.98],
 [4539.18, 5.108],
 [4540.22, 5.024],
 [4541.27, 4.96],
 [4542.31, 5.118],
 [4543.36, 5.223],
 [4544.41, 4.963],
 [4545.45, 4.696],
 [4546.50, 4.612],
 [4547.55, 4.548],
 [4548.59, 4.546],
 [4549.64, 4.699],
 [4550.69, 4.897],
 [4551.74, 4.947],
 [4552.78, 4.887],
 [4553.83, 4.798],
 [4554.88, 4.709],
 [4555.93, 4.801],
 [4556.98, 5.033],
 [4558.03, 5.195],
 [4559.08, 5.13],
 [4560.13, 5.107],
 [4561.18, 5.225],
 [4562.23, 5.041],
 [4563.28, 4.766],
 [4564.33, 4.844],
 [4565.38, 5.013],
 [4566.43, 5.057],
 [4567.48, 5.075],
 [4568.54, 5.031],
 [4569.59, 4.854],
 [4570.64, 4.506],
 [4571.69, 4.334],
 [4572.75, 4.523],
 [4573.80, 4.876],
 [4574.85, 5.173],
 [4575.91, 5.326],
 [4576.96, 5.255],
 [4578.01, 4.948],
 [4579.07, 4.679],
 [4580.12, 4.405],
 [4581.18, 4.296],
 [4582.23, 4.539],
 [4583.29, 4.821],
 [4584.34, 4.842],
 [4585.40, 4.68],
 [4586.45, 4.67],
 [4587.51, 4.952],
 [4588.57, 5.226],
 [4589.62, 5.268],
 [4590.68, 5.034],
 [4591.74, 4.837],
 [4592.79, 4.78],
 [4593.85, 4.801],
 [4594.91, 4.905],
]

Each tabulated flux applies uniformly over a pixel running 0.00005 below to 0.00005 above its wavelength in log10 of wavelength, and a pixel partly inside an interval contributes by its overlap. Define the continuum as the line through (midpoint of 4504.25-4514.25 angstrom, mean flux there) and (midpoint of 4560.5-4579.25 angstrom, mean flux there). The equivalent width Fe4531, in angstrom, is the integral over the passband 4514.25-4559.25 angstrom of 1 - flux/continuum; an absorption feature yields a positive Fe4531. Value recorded 2.2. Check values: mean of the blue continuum 5.08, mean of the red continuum 4.92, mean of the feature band 4.76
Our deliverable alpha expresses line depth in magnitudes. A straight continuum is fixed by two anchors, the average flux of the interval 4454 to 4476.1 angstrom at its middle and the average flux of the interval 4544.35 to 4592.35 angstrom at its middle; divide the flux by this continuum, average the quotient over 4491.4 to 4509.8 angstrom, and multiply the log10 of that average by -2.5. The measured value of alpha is -0.10 mag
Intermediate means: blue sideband 4.25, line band 4.88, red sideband 4.86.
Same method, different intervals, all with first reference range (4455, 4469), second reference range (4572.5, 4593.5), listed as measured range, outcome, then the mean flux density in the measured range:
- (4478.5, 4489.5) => -0.08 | 4.68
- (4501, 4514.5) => -0.13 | 5.04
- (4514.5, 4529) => -0.07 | 4.84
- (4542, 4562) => -0.05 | 4.9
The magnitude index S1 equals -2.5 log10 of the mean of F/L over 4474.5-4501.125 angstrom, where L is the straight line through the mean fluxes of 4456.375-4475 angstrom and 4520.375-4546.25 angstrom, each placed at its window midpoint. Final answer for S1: -0.05 mag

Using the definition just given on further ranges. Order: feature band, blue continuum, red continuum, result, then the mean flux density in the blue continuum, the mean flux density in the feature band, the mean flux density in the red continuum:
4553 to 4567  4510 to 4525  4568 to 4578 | -0.017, 4.97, 4.98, 4.88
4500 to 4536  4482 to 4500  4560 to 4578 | -0.008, 4.69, 4.81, 4.94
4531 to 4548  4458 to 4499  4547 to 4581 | 0.029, 4.52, 4.65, 4.88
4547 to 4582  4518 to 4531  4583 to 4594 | -0.001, 4.77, 4.86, 4.91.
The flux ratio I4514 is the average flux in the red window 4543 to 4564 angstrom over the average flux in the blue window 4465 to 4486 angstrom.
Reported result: 1.07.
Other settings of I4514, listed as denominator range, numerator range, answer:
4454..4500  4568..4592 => 1.08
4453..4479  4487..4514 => 1.13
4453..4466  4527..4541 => 1.12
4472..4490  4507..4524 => 1.09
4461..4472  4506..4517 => 1.12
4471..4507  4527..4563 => 1.01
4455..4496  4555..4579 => 1.11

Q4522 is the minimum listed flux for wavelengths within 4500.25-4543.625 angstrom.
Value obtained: 3.901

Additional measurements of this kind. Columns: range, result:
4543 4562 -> 4.546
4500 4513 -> 4.715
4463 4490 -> 4.204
